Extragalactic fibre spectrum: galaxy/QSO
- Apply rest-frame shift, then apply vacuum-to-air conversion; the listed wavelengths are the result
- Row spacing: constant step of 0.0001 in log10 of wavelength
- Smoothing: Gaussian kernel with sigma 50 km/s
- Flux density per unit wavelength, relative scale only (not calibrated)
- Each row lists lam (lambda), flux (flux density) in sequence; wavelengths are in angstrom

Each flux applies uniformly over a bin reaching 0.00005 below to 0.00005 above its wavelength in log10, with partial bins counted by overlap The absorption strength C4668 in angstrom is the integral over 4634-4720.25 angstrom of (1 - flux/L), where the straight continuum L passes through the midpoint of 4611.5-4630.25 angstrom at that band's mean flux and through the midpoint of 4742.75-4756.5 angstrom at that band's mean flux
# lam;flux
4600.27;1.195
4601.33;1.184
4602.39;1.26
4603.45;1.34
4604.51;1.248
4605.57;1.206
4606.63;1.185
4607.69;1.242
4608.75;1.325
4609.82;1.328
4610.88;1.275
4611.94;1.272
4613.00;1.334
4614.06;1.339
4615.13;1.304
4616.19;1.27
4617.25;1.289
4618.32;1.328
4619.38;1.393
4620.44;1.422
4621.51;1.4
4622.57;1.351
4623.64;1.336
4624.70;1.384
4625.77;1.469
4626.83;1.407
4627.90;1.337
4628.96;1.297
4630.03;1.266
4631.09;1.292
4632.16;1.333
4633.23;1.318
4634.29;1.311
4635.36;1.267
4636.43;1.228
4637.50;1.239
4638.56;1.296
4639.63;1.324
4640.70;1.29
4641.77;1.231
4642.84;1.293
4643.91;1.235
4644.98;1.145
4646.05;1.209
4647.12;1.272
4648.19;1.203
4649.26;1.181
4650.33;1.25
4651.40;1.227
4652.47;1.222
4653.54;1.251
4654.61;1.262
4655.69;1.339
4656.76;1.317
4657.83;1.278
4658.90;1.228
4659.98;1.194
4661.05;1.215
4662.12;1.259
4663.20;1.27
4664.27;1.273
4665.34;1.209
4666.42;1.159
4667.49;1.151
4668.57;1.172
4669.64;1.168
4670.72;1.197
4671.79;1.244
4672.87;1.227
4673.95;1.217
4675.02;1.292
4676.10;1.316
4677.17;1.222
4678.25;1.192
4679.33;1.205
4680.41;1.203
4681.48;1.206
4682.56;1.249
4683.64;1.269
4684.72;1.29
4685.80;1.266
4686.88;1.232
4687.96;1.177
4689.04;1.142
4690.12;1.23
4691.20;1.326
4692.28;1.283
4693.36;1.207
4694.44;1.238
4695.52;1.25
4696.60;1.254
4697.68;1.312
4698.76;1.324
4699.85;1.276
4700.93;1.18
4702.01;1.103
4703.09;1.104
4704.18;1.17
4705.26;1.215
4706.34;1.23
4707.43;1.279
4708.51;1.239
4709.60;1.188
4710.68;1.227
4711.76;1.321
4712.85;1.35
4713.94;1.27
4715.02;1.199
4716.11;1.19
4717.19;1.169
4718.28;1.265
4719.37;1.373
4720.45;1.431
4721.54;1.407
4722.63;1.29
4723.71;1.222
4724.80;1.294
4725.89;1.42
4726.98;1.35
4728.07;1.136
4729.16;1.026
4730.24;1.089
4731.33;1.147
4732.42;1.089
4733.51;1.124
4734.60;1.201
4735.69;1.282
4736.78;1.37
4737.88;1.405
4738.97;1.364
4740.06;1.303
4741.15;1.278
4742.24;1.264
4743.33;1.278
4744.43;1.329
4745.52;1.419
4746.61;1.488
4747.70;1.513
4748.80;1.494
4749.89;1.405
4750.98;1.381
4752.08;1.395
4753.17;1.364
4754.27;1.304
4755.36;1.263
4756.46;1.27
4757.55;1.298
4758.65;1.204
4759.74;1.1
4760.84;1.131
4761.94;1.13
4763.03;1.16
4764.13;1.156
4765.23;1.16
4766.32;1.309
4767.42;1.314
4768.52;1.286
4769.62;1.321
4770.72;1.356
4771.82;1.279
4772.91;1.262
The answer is 7.7 angstrom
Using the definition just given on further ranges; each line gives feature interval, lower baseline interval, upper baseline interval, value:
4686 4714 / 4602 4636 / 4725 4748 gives 1.2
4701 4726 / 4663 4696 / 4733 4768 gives 0.1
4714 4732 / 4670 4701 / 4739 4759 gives 0.8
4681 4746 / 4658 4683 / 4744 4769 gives 0.4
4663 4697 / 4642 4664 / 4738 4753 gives 1.4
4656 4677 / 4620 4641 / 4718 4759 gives 1.4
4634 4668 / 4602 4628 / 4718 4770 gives 1.7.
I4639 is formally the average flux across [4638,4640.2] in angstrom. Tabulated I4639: 1.31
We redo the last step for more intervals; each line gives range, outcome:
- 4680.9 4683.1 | 1.23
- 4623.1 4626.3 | 1.39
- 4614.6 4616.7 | 1.29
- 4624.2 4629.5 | 1.38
